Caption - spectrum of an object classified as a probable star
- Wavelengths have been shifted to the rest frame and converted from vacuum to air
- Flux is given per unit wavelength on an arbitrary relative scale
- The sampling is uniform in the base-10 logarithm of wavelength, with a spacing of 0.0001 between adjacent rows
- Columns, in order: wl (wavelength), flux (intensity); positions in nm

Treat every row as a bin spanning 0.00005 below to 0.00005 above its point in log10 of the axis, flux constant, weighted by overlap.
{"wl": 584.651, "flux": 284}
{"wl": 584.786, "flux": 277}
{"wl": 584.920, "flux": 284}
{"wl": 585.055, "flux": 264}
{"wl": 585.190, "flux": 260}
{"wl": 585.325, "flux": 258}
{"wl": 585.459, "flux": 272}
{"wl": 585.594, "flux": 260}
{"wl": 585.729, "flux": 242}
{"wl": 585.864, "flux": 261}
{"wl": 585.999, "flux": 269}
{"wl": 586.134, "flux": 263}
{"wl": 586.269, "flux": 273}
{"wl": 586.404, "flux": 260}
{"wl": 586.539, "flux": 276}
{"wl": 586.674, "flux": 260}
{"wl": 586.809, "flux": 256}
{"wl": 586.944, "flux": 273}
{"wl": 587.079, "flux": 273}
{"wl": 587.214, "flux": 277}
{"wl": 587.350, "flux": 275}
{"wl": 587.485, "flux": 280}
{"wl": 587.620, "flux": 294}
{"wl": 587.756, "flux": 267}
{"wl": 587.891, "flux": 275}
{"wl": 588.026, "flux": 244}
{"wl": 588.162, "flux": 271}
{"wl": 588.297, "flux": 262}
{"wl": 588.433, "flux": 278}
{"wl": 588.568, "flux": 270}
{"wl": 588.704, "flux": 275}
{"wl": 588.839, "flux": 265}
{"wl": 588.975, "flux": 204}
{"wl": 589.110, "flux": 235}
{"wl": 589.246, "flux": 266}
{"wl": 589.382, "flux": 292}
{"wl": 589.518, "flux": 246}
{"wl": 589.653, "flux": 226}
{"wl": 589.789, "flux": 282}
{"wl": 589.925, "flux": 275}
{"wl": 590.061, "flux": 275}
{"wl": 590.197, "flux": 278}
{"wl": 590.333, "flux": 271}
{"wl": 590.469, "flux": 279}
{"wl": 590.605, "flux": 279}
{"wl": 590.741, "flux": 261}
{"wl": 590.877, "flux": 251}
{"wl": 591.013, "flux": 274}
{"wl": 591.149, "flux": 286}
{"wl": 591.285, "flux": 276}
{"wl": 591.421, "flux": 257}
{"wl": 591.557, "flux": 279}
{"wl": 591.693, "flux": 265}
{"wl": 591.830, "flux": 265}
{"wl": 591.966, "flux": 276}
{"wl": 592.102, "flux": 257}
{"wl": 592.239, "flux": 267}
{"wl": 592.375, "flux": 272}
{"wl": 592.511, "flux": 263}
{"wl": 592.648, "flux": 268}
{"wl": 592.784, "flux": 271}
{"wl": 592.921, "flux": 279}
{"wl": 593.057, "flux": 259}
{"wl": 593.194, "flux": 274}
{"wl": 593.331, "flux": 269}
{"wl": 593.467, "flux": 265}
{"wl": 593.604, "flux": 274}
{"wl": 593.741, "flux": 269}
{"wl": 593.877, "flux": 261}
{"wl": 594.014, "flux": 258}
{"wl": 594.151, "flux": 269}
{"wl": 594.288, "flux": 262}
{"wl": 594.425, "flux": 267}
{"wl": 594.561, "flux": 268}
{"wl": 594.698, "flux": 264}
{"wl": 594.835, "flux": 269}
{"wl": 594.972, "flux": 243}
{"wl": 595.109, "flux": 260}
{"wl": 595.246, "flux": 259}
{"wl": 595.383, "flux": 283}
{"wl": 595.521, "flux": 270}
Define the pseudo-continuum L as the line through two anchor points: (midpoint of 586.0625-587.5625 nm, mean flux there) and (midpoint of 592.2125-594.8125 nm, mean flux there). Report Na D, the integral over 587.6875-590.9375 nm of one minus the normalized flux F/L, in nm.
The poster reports 0.06 nm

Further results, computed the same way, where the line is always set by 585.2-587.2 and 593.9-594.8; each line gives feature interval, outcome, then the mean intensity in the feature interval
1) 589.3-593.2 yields -0.07 nm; 269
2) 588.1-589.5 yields 0.02 nm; 261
